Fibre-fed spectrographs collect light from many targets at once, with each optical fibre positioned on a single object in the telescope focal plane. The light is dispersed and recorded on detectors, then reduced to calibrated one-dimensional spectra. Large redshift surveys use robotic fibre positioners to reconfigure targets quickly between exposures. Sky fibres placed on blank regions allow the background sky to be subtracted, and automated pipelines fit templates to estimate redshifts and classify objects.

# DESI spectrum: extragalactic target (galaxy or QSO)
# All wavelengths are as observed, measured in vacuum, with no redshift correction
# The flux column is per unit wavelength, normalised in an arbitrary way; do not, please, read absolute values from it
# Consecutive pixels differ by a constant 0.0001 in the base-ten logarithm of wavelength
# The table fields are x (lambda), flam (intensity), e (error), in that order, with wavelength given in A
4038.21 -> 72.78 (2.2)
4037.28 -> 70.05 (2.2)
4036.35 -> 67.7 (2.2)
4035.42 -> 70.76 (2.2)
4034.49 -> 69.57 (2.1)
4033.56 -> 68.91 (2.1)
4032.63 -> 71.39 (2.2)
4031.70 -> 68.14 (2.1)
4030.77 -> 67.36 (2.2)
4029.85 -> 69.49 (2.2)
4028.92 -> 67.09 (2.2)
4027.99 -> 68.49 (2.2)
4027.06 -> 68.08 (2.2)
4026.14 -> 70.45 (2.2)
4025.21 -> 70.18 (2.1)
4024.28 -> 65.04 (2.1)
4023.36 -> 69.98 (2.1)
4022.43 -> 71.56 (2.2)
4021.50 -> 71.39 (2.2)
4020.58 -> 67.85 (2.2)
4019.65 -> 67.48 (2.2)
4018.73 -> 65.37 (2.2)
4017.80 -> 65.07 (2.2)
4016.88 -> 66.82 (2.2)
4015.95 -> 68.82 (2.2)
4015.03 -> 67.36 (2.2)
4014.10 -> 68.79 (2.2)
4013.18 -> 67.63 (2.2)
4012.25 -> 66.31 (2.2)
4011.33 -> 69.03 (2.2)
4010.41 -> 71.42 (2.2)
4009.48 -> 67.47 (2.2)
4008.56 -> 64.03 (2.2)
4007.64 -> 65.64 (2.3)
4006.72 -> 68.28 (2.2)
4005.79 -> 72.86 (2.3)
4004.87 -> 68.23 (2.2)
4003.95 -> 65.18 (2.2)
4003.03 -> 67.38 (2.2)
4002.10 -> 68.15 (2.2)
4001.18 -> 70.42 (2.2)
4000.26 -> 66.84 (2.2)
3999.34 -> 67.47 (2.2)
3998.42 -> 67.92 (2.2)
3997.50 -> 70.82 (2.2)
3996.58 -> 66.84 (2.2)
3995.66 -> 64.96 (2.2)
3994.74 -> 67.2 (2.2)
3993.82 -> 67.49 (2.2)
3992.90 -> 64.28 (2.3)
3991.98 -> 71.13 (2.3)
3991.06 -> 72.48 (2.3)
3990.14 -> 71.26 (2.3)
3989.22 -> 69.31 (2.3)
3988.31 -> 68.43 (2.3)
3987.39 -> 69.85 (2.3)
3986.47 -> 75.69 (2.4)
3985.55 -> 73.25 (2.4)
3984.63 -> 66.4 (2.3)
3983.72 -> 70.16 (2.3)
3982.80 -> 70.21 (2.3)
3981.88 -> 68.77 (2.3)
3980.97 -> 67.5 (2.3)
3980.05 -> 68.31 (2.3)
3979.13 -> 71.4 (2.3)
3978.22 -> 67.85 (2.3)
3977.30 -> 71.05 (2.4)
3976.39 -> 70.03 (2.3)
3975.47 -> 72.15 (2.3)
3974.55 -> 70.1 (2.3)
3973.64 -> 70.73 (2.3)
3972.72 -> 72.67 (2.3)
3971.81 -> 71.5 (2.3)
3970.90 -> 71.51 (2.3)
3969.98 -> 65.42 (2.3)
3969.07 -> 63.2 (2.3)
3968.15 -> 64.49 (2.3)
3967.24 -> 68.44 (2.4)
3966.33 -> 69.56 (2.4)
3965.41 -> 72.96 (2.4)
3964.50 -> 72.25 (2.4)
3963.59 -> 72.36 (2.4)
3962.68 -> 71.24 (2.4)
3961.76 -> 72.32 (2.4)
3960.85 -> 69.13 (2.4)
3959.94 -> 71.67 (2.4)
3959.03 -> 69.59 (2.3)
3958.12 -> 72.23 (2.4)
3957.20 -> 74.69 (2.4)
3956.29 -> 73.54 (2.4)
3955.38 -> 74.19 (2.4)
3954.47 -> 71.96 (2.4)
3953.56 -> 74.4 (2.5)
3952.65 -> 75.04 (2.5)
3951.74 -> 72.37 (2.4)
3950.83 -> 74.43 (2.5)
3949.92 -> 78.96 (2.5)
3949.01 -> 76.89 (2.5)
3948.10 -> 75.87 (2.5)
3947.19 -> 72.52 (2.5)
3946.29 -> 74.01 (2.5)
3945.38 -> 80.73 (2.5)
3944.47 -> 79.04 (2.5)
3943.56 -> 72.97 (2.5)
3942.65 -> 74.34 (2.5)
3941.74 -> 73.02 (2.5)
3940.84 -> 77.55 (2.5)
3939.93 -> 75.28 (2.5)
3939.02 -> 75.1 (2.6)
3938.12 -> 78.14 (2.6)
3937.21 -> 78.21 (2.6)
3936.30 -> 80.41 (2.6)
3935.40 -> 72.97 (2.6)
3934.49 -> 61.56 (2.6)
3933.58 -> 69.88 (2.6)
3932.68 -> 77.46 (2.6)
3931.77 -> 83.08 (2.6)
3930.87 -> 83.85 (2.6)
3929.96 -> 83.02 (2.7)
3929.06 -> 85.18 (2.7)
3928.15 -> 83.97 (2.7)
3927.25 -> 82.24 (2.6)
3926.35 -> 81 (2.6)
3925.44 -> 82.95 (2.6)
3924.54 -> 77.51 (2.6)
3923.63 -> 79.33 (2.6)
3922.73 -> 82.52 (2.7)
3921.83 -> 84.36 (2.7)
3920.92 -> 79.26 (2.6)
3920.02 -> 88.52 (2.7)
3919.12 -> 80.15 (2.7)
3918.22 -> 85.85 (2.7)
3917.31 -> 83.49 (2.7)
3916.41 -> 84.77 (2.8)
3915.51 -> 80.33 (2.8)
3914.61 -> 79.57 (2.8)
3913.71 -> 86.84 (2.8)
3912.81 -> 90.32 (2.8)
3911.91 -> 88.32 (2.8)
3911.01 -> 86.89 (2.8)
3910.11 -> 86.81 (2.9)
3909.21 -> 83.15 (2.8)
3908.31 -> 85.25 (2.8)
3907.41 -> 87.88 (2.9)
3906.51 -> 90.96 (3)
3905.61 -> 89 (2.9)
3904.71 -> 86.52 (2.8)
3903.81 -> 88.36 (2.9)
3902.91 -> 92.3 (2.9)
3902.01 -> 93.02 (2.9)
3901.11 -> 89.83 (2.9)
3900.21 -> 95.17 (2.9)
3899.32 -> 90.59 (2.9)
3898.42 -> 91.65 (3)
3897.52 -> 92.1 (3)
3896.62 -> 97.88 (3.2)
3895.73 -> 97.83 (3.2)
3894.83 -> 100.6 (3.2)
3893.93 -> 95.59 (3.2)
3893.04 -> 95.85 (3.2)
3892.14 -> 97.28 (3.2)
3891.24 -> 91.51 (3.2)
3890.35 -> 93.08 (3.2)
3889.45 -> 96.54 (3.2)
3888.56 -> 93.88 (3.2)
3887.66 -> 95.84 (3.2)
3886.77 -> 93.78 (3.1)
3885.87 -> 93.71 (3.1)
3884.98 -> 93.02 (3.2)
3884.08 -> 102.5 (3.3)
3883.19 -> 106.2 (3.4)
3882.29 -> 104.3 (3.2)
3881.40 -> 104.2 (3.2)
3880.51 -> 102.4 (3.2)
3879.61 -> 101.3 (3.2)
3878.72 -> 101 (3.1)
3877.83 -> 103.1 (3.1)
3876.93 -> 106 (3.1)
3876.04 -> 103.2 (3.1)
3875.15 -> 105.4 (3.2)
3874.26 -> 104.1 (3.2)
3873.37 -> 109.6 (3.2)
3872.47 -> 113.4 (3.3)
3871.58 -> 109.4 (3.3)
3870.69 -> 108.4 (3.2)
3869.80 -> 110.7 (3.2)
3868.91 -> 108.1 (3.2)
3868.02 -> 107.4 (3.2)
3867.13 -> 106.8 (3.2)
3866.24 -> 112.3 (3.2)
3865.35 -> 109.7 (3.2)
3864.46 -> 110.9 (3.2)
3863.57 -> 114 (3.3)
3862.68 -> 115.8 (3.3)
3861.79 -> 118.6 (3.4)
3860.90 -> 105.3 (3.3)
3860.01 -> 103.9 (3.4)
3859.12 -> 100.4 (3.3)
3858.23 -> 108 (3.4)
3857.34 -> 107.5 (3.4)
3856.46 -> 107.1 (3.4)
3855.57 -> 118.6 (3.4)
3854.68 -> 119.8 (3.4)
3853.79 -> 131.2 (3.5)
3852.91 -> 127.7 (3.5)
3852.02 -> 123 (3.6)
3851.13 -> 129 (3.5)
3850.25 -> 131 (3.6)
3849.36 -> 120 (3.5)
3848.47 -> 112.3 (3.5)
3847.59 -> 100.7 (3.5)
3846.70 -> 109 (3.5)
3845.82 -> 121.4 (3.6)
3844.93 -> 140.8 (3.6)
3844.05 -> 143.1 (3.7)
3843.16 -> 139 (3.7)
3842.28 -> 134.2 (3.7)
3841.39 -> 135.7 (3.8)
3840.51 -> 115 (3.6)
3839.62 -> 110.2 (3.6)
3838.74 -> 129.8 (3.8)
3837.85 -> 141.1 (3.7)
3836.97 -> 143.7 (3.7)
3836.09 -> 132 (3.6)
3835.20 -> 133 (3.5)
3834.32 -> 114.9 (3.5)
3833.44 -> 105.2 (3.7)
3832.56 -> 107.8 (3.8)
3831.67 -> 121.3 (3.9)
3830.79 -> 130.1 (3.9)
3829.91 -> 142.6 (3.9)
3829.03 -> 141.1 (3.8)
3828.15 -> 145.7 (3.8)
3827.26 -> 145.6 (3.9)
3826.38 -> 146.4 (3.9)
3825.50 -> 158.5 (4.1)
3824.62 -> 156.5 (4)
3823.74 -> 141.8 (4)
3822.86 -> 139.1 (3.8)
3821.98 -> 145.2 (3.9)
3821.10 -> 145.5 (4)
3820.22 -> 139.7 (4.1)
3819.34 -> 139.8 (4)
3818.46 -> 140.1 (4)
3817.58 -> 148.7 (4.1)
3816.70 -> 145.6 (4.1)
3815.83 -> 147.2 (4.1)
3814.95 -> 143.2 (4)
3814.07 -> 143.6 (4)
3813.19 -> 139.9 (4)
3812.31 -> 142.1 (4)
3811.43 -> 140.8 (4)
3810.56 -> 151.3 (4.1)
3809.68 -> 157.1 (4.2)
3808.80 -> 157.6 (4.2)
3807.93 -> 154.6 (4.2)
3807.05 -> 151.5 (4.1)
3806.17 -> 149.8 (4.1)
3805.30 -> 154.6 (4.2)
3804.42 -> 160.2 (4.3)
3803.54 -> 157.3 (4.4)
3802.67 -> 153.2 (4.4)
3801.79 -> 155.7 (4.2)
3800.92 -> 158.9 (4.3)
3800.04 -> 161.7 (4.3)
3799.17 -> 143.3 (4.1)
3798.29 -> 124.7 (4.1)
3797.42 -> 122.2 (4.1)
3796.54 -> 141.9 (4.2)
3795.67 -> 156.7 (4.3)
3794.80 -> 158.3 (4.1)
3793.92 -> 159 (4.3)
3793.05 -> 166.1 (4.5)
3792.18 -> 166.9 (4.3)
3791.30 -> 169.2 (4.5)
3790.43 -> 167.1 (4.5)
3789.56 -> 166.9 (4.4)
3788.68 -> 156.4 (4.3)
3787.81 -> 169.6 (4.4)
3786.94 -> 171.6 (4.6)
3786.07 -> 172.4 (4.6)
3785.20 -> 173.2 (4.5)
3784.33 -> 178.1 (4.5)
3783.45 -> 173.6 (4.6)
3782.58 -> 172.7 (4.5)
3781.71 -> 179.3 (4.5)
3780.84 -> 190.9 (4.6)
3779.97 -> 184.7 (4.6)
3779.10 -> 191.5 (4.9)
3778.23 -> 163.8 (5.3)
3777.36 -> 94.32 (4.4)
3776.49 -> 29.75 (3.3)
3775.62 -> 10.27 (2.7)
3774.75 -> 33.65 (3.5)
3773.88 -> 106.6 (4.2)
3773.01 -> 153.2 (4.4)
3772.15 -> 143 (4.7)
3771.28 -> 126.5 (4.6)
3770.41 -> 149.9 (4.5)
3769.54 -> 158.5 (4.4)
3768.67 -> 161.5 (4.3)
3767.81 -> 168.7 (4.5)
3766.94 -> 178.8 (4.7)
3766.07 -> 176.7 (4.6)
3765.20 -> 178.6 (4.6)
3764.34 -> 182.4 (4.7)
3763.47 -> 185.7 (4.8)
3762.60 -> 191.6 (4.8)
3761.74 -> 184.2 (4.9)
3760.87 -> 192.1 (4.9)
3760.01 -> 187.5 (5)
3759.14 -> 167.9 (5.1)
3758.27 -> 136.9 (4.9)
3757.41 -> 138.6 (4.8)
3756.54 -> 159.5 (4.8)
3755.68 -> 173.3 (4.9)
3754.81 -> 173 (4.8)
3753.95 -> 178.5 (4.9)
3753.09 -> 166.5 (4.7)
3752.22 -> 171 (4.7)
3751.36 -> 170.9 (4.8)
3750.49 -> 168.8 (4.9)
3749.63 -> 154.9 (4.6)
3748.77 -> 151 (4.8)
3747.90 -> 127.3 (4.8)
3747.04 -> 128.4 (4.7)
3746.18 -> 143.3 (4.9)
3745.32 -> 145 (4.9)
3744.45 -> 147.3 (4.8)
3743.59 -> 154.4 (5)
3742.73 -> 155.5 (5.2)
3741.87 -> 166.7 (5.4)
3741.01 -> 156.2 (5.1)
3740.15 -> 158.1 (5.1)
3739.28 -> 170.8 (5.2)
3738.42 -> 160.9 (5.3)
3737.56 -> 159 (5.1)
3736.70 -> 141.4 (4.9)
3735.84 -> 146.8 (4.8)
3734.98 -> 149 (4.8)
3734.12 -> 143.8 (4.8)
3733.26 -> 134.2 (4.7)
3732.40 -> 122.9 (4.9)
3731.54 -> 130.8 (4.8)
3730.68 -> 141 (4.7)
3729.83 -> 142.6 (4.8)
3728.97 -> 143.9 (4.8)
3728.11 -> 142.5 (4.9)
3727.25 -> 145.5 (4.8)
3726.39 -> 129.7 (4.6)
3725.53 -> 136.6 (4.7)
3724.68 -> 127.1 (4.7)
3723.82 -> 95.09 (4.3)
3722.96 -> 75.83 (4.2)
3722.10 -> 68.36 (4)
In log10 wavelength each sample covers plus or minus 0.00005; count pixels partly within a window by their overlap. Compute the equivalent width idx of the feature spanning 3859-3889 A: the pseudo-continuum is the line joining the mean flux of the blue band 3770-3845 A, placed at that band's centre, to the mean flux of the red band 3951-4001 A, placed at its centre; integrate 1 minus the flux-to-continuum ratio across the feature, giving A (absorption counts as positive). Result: 2.4 A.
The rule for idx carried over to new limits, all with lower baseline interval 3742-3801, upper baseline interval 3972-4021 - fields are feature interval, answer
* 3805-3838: -1.4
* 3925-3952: 4.1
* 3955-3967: 1.5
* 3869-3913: 5.0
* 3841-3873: 1.4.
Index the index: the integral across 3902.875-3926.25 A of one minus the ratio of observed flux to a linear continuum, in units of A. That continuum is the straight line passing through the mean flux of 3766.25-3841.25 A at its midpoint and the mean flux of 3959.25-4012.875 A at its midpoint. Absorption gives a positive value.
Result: 3.3 A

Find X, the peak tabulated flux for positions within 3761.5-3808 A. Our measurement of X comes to 191.6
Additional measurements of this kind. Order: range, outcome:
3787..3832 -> 169.6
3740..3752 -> 170.9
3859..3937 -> 118.6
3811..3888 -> 158.5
